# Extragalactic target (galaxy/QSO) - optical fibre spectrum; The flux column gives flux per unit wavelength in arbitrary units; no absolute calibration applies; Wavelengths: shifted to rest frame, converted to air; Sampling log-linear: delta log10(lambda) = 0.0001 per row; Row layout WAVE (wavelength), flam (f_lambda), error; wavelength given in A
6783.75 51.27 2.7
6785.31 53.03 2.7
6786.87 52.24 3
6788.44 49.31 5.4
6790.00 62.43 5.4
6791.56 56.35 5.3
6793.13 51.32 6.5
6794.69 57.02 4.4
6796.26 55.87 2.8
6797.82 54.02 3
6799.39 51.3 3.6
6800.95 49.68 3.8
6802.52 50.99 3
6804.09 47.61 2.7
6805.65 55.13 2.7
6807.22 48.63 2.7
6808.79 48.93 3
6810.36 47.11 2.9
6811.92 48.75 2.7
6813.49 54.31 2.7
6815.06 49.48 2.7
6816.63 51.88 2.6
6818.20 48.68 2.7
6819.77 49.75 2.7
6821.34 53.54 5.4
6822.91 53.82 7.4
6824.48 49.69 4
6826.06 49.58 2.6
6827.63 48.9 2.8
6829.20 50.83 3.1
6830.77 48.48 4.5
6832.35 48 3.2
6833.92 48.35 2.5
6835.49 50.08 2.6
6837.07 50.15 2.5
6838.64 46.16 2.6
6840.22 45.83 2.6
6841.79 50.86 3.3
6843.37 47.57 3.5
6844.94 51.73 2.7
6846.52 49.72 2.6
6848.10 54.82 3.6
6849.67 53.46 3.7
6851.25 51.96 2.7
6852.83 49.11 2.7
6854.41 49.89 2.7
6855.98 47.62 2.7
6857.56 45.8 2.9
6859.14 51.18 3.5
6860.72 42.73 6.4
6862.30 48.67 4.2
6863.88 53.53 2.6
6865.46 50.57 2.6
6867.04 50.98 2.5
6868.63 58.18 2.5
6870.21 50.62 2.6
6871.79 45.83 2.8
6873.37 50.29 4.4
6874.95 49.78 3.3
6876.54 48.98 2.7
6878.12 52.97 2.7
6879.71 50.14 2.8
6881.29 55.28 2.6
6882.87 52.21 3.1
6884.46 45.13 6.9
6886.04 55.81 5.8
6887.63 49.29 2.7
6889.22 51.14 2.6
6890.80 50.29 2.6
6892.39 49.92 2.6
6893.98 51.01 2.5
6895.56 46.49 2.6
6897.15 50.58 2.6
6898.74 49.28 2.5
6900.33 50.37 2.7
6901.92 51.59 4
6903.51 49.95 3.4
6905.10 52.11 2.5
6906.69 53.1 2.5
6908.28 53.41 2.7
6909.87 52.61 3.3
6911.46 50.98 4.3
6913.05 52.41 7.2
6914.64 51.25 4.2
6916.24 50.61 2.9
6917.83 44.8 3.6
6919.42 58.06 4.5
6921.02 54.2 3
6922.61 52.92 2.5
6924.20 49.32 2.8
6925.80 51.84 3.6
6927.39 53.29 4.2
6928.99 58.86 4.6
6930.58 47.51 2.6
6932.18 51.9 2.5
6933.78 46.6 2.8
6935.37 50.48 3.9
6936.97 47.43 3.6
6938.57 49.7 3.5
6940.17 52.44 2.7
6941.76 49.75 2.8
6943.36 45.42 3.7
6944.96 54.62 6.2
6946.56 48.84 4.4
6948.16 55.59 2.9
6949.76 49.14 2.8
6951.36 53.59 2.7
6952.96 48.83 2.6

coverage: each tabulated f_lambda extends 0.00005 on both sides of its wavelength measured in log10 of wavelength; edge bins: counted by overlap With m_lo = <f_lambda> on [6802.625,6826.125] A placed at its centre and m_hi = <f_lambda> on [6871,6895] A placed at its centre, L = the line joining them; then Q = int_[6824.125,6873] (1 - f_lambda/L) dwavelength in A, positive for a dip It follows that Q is 0.77 A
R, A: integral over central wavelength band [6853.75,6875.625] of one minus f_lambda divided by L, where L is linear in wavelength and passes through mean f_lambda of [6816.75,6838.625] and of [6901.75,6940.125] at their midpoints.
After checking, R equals 0.4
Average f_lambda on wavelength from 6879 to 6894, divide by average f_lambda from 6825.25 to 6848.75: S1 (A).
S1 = 1.03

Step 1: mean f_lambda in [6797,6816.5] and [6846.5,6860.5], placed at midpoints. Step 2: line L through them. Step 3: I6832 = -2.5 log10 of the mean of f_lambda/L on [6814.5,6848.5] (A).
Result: 0.01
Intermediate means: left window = 50.6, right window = 50.1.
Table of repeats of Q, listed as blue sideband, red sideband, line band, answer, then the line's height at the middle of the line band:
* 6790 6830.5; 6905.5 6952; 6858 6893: 0.6 A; 51.4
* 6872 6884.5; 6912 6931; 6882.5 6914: 0.3 A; 51.4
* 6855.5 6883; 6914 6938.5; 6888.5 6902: 0.2 A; 50.7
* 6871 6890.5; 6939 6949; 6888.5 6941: -0.3 A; 50.8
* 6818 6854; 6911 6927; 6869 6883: 0.0 A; 50.9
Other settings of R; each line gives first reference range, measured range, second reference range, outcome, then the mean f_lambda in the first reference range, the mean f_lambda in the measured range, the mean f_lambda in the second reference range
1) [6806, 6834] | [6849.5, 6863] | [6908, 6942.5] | 0.5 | 50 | 48.7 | 51.4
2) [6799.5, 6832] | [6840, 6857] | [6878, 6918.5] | 0.1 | 50.3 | 50.3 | 50.9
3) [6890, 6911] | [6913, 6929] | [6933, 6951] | -0.5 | 50.8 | 52.2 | 50.1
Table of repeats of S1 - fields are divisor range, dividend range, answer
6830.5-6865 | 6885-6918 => 1.03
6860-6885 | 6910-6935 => 1.02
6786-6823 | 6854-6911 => 0.97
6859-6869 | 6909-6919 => 1.01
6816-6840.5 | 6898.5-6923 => 1.04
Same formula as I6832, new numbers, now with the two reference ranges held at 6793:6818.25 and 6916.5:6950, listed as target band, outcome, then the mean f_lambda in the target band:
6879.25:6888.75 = 0.00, 51.4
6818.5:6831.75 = 0.02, 50.4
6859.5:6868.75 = 0.02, 50.2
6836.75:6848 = 0.04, 49.2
